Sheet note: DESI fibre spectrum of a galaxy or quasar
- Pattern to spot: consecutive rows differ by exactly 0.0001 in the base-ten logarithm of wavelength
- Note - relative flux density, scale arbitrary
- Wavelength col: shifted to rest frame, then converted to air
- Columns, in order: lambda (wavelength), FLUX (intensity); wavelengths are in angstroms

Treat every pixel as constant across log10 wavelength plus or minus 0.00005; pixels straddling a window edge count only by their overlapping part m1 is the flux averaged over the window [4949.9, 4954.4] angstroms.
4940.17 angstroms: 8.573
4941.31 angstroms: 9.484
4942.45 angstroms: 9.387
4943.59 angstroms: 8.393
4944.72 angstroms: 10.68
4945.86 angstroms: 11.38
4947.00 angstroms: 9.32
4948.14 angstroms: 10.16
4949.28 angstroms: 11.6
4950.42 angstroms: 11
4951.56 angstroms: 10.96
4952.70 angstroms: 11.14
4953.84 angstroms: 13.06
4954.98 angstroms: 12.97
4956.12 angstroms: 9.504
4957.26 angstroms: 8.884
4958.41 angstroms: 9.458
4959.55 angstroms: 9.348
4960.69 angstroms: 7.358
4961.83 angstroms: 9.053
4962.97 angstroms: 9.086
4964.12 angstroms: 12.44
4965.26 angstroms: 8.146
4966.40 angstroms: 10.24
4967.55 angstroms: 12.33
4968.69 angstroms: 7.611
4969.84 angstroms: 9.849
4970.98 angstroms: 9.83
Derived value 11.5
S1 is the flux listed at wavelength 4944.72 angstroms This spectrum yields 10.68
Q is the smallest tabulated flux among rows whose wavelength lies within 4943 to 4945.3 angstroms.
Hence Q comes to 8.393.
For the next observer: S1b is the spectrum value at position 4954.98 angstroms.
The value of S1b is 12.97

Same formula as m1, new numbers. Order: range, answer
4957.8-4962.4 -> 8.8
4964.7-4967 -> 9.22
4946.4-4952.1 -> 10.6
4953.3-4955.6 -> 12.9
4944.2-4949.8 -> 10.6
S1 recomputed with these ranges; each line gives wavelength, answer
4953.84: 13.06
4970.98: 9.83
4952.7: 11.14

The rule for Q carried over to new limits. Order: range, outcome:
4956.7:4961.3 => 7.358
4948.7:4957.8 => 8.884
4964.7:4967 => 8.146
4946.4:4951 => 9.32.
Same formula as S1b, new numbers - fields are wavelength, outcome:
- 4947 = 9.32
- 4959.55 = 9.348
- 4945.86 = 11.38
